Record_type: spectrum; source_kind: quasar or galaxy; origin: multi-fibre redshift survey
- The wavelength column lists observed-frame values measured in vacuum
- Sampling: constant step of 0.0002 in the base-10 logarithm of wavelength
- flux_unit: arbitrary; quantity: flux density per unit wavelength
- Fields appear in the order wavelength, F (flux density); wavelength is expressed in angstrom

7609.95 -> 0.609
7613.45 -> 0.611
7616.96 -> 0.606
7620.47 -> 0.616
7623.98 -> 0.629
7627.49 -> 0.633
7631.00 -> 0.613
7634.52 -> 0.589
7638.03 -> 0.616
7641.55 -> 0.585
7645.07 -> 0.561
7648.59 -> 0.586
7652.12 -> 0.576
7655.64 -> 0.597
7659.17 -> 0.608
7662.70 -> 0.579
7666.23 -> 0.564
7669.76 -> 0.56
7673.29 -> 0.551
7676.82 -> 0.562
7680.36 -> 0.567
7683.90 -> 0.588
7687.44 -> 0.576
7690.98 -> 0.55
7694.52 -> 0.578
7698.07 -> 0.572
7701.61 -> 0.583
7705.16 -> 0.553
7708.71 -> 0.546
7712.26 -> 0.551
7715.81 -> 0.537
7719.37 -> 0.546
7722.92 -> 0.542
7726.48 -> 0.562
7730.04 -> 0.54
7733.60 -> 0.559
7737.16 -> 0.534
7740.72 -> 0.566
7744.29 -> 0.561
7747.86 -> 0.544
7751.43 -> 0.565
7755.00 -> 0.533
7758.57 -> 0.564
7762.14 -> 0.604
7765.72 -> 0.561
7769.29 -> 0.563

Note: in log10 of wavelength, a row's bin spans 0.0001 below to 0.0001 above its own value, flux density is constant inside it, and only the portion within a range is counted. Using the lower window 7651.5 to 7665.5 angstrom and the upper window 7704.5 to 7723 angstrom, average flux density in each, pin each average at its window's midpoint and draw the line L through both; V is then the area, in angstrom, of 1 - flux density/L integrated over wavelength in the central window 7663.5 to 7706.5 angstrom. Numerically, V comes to 0.06 angstrom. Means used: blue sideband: 0.589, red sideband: 0.546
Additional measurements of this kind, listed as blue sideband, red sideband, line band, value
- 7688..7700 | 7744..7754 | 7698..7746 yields 0.67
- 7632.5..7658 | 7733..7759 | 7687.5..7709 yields 0.13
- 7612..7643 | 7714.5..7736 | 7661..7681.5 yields 0.67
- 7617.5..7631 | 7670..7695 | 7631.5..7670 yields 0.74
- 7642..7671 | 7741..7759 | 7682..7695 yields -0.04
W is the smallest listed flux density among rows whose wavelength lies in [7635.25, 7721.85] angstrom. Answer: 0.537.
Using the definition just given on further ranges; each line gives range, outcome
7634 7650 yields 0.561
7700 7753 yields 0.534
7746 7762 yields 0.533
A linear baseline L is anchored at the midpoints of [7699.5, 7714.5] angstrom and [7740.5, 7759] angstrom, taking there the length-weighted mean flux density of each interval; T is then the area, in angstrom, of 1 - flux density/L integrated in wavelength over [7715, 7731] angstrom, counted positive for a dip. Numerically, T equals 0.3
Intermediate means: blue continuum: 0.558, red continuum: 0.554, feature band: 0.546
